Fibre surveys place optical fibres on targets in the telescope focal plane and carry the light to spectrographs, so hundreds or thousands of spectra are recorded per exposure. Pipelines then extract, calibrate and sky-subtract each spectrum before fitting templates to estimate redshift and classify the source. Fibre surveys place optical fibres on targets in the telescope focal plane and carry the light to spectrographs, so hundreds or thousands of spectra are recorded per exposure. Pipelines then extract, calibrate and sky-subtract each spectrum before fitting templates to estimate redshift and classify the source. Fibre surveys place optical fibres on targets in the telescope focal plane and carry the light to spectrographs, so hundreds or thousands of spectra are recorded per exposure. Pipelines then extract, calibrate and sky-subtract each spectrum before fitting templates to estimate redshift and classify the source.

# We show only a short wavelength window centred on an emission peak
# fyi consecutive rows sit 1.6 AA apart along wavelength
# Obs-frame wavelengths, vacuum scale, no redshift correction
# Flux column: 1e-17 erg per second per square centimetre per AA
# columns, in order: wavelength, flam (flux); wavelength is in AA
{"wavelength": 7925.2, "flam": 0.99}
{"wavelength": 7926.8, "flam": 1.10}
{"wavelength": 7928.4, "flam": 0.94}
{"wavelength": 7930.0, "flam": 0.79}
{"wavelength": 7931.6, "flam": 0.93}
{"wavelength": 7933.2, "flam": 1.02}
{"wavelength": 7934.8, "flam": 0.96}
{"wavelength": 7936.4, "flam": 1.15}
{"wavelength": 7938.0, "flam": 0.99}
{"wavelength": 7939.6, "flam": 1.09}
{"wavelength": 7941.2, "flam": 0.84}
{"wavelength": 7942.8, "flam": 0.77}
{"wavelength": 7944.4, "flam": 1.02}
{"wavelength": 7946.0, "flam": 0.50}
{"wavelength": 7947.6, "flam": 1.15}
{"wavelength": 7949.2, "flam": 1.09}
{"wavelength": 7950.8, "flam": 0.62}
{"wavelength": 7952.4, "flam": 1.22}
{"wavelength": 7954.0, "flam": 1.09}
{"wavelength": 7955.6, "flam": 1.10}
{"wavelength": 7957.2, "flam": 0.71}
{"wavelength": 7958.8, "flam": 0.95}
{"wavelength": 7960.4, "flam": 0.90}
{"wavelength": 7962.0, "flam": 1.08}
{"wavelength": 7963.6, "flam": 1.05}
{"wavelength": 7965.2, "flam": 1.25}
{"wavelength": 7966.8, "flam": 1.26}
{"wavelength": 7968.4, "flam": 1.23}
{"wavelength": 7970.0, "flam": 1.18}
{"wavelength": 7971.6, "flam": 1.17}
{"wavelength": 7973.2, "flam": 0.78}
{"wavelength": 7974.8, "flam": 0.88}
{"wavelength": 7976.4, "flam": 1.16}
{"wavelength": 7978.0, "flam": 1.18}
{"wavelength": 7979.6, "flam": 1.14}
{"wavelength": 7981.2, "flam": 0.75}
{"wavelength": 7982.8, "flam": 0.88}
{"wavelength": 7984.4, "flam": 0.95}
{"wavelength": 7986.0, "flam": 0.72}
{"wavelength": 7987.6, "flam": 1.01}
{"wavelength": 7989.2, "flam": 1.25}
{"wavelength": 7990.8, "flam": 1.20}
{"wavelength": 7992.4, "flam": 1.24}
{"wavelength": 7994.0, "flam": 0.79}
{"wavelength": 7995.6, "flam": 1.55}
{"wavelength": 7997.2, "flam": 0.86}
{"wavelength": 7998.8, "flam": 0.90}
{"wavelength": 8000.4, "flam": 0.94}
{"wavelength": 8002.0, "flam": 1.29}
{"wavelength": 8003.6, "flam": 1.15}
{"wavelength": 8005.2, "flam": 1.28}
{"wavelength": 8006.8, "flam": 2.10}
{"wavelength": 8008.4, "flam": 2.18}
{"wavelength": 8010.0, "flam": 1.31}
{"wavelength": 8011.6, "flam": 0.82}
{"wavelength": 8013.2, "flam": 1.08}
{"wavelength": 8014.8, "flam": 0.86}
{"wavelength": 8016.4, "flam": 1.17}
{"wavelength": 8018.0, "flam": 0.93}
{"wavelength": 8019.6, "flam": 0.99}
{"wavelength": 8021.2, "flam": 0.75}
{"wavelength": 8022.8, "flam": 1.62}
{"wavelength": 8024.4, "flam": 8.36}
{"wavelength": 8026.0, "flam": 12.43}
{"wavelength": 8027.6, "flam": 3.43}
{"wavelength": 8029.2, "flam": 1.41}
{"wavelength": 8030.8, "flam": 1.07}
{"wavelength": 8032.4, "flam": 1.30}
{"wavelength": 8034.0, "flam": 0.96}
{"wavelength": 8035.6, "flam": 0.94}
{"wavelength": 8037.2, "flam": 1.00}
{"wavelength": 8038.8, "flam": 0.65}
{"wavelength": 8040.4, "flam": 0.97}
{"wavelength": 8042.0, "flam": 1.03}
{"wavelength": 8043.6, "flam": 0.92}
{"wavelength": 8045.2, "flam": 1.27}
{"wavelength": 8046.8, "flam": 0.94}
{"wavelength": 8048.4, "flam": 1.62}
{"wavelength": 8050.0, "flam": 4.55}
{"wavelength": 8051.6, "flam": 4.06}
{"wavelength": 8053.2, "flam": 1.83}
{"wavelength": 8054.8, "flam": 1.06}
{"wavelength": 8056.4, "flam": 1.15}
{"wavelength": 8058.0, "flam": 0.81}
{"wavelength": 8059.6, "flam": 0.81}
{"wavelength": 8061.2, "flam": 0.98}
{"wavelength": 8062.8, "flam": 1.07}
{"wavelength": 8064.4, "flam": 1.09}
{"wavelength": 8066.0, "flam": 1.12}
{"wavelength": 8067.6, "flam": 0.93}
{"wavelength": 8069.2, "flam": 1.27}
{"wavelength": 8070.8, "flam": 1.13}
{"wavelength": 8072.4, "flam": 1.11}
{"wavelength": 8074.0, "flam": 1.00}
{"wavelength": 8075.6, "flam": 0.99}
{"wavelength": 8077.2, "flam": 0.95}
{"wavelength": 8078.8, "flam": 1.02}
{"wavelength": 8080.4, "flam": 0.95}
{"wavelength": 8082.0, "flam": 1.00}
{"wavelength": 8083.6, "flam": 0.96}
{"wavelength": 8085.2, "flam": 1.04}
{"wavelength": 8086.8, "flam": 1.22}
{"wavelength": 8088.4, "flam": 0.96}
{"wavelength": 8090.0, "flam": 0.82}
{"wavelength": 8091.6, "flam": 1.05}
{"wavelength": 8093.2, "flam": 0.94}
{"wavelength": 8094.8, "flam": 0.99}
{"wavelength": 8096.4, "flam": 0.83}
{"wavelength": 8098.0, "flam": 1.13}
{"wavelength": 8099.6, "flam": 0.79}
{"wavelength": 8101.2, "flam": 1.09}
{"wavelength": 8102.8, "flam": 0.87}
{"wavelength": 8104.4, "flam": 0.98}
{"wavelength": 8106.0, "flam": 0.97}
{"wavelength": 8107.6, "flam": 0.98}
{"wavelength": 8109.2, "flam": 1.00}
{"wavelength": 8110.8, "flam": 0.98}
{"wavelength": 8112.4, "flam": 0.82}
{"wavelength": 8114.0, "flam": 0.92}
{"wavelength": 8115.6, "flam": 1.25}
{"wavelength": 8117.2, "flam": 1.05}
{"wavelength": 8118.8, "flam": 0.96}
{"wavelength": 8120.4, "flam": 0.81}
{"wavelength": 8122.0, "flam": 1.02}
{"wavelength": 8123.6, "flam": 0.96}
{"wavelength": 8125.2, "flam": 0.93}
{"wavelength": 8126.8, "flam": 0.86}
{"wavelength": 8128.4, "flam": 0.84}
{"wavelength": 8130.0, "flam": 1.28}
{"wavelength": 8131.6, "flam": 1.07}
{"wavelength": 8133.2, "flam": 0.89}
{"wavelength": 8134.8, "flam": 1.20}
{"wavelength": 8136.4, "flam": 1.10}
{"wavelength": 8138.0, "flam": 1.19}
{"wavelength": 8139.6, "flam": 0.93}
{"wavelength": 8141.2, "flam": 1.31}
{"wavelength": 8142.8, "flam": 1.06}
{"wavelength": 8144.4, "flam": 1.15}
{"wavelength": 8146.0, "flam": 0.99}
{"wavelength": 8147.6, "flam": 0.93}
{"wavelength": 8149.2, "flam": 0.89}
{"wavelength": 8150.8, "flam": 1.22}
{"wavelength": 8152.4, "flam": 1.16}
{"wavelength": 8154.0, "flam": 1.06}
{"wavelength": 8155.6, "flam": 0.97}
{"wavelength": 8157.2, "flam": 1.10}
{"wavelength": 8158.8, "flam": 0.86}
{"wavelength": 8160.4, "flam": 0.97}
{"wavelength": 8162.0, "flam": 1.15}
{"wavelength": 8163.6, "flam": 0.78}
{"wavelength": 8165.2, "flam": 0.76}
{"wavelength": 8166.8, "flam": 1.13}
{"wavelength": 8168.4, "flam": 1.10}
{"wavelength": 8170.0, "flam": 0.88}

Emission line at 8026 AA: H-alpha 6563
